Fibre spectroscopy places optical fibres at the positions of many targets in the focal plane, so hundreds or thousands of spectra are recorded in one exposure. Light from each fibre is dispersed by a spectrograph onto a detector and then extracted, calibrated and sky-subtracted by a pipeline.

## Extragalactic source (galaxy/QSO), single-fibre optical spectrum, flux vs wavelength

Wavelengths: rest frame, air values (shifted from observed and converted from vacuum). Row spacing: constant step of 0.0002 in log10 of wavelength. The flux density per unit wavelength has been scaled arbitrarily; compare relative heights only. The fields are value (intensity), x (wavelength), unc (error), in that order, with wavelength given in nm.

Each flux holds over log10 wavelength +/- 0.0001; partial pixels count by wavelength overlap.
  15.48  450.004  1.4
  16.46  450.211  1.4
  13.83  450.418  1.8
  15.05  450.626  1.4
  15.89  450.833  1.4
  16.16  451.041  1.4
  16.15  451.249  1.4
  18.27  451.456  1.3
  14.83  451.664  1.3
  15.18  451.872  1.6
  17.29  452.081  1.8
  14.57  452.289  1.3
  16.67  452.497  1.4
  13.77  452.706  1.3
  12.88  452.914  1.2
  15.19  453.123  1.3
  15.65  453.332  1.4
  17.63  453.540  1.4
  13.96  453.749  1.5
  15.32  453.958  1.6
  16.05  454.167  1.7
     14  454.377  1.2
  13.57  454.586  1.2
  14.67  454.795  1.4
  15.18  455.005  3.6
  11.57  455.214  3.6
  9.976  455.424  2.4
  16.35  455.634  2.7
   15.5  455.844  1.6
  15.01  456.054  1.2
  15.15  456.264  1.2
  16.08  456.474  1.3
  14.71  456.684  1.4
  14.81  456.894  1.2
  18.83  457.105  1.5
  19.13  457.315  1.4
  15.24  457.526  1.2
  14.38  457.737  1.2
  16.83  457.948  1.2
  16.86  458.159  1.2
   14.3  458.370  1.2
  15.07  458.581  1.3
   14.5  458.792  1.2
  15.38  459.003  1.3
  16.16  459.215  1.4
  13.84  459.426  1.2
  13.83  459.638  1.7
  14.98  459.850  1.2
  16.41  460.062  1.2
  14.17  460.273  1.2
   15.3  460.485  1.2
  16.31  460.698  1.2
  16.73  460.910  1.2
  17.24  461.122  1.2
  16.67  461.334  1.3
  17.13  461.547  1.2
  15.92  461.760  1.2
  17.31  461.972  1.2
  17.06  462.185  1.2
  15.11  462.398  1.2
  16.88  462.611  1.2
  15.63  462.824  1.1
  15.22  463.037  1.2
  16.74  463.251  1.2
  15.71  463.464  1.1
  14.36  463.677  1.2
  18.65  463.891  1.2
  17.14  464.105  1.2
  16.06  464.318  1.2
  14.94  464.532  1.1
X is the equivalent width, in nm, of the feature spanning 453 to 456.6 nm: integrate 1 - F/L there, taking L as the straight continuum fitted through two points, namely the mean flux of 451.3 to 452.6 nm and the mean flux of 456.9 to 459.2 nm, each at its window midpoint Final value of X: 0.30 nm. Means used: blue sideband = 16.1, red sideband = 16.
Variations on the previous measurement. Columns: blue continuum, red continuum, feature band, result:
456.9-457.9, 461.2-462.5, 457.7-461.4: 0.25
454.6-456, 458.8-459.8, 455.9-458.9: -0.30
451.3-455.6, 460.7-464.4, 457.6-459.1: 0.04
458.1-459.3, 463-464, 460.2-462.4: -0.08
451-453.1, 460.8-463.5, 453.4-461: 0.37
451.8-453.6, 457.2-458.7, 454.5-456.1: 0.18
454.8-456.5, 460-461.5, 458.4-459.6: 0.05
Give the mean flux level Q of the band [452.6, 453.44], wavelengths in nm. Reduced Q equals 14.4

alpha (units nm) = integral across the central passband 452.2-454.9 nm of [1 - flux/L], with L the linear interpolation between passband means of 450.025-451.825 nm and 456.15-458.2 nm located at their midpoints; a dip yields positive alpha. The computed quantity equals 0.18 nm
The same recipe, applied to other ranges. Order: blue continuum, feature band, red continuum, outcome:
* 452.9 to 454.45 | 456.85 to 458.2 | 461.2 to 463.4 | -0.08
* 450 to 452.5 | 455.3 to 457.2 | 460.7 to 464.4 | 0.12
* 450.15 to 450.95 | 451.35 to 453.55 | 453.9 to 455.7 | -0.13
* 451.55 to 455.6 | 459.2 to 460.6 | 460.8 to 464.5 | 0.09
